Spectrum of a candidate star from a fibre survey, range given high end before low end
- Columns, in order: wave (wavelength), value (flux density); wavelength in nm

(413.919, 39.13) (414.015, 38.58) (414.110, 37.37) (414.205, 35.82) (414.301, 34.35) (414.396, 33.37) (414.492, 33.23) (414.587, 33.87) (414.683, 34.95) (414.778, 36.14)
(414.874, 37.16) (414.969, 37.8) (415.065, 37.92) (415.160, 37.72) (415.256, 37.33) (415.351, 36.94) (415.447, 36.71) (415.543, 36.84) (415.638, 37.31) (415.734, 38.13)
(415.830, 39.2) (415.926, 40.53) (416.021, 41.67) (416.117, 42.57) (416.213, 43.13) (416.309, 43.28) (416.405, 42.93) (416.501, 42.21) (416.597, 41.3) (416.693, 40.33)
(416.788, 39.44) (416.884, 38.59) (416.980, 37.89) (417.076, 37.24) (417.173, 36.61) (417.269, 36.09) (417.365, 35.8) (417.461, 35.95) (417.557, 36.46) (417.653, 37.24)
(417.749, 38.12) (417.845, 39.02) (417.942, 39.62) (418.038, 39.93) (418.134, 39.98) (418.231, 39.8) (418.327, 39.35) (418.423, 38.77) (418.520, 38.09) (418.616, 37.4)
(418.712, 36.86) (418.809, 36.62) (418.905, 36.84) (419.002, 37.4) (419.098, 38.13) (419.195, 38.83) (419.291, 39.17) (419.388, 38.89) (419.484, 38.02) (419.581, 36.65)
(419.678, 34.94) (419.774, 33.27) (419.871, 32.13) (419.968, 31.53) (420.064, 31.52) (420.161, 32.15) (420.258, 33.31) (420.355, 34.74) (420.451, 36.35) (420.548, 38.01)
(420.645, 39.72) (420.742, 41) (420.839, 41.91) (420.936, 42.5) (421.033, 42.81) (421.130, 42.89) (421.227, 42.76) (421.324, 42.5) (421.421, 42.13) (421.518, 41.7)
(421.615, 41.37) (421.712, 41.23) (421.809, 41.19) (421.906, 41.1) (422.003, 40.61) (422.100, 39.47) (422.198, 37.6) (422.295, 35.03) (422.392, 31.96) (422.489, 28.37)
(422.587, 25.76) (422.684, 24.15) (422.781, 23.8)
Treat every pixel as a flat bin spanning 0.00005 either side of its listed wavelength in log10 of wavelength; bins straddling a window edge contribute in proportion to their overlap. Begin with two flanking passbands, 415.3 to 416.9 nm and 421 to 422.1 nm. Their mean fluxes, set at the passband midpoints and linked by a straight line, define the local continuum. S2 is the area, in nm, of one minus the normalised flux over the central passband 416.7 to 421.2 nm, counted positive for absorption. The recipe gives 0.37 nm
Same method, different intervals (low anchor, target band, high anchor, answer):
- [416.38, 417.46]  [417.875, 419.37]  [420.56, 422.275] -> 0.044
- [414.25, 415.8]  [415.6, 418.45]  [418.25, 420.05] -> -0.217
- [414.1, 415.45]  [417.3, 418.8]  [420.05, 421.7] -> -0.010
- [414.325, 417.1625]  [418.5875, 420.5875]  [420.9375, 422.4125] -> 0.199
